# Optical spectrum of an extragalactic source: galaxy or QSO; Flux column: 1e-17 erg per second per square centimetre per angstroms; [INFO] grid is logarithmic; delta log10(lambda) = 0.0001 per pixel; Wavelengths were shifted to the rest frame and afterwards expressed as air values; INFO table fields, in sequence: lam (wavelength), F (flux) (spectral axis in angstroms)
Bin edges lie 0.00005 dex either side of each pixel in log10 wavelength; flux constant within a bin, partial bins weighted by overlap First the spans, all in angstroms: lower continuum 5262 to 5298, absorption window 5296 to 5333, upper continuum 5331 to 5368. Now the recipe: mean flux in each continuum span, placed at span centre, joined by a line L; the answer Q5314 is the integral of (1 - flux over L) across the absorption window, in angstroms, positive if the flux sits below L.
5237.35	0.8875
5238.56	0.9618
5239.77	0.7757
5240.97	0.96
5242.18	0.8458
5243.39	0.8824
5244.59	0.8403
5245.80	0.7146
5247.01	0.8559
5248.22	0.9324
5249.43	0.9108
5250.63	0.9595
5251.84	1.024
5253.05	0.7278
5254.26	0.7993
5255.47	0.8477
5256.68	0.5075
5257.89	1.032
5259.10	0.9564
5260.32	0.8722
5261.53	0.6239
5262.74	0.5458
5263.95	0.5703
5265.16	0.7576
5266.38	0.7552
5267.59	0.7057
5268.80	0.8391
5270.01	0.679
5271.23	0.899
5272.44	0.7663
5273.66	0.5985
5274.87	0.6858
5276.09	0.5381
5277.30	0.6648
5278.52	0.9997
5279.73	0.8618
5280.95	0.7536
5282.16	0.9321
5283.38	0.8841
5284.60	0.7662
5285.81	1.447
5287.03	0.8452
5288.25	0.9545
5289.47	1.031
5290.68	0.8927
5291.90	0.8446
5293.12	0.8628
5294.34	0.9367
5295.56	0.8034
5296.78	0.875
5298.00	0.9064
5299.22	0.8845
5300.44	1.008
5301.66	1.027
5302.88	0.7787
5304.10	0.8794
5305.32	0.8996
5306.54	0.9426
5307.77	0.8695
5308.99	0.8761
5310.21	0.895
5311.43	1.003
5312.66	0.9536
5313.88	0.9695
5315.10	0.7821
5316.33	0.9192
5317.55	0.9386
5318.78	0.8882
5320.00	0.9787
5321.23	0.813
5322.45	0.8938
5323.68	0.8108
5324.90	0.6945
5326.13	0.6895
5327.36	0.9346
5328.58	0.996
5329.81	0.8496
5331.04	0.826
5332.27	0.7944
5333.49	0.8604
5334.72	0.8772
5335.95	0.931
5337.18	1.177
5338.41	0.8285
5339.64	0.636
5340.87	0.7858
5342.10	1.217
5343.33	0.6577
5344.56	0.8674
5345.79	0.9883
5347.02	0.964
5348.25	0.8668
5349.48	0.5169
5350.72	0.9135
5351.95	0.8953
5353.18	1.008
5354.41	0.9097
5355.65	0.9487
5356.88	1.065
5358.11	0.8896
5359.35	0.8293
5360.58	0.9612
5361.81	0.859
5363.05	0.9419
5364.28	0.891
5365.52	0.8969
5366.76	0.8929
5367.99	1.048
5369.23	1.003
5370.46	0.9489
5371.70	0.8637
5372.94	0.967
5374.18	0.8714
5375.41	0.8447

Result -1.31 angstroms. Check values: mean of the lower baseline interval 0.818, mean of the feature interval 0.885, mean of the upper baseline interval 0.894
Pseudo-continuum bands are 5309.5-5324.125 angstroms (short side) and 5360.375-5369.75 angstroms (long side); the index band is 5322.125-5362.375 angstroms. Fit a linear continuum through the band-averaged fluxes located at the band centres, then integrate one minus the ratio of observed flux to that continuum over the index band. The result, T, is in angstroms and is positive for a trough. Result 1.91 angstroms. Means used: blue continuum 0.905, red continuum 0.935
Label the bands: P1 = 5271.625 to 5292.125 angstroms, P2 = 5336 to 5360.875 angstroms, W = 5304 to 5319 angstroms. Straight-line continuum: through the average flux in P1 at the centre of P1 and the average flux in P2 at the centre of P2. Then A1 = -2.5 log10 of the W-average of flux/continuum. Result -0.047 mag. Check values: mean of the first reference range 0.852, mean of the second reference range 0.896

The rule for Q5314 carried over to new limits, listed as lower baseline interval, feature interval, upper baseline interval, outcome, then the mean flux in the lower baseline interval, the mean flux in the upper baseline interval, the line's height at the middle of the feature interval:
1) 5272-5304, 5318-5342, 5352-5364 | 1.1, 0.868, 0.932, 0.907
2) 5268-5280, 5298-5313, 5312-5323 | -1.0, 0.75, 0.904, 0.862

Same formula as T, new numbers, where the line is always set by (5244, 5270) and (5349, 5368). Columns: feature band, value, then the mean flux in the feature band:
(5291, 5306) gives -0.9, 0.892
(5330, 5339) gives -0.2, 0.897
